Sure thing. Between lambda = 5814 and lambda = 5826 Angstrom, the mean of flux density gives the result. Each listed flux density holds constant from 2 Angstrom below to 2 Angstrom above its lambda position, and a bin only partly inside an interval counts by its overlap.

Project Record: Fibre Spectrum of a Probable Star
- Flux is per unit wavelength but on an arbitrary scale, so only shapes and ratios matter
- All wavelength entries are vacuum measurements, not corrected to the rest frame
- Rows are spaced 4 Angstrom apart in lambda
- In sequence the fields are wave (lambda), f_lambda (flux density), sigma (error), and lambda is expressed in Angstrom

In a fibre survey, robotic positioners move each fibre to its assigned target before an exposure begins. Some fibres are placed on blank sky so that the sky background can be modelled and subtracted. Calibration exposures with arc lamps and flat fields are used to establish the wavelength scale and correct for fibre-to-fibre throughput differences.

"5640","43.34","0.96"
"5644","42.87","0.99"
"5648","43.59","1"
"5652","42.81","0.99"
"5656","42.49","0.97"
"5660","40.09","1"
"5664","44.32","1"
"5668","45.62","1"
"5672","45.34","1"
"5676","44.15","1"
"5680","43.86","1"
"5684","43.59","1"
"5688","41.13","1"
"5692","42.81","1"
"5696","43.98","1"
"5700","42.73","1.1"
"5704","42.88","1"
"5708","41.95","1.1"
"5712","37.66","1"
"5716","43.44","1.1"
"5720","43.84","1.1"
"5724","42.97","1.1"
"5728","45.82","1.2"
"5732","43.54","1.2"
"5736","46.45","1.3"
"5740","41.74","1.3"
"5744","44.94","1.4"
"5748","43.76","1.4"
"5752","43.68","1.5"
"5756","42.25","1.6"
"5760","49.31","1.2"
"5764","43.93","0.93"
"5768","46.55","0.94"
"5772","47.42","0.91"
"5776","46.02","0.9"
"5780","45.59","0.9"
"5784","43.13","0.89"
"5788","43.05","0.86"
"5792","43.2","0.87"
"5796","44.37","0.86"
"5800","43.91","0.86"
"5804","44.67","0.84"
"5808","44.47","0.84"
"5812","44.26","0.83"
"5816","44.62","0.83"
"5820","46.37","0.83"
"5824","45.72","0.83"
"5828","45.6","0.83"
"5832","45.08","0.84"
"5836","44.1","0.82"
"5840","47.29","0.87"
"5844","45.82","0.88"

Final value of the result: 45.6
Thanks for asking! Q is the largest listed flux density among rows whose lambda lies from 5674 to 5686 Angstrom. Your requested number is 44.15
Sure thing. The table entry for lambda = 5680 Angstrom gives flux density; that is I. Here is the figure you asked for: 43.86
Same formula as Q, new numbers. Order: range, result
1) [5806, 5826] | 46.37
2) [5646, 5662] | 43.59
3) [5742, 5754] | 44.94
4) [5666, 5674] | 45.62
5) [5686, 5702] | 43.98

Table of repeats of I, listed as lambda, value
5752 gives 43.68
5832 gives 45.08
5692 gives 42.81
